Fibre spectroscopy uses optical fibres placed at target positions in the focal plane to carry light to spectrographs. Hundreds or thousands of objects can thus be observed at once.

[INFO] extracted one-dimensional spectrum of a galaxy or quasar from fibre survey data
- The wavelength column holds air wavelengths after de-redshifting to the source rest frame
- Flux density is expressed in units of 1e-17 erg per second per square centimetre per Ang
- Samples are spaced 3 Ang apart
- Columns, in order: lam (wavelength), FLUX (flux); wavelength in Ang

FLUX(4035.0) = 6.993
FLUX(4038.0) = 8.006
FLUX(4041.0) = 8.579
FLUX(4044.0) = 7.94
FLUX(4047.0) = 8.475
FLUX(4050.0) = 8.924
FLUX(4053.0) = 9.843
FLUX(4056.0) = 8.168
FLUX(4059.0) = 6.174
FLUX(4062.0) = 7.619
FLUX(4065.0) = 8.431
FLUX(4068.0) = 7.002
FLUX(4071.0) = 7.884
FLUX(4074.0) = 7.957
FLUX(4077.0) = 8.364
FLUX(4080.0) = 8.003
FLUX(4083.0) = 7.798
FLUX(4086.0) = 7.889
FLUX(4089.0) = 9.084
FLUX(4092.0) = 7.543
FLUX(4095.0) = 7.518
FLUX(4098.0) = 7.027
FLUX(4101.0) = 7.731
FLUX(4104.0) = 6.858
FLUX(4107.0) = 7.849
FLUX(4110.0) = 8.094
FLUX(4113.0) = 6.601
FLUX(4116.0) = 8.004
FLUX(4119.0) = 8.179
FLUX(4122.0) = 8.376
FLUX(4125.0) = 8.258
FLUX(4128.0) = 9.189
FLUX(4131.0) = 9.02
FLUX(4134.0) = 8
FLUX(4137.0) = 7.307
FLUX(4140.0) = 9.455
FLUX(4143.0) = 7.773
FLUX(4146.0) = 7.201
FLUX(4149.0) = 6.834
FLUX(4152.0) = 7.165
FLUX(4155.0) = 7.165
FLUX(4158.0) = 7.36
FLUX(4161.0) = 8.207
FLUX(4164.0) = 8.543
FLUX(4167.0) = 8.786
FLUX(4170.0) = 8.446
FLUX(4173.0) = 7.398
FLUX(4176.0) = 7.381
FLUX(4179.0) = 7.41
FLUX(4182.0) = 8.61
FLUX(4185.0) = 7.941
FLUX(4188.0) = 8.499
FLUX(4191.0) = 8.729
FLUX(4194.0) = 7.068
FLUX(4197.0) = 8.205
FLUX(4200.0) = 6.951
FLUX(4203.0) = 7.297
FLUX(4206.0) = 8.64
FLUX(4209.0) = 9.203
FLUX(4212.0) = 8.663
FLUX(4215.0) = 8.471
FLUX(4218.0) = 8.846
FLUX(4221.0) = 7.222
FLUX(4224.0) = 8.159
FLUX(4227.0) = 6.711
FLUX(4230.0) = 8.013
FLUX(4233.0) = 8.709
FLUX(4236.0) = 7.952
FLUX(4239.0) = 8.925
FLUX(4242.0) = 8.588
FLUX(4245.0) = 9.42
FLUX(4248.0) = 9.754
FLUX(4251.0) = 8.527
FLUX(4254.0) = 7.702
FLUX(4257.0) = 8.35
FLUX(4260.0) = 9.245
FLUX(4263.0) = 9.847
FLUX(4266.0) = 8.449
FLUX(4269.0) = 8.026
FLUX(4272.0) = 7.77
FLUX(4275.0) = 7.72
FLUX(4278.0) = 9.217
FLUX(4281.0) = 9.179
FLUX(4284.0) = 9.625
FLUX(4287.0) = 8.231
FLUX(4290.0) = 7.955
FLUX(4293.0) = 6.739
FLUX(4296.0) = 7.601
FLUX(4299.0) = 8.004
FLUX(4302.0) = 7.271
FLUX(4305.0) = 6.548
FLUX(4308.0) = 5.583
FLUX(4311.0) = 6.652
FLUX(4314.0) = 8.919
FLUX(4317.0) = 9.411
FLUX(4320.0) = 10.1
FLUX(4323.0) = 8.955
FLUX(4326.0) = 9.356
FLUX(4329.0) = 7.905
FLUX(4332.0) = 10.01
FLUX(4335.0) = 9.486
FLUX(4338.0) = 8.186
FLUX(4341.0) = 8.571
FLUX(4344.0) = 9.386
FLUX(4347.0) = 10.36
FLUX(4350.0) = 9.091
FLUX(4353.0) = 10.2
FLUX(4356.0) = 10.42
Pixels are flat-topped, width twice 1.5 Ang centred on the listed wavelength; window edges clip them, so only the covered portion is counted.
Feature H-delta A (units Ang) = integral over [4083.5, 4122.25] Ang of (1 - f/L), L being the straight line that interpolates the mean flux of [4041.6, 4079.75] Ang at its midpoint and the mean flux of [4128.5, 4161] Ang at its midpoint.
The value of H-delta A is 0.99 Ang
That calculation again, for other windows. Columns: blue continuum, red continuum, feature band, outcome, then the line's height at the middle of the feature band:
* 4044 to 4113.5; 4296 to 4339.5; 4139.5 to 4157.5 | 1.17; 8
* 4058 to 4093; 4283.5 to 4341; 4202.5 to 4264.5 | -3.14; 8.1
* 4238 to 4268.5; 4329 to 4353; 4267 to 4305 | 4.01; 9.01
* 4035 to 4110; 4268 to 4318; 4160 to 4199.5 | -0.76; 7.91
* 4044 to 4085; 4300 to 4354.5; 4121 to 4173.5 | 1.28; 8.24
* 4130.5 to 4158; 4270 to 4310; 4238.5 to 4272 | -4.24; 7.77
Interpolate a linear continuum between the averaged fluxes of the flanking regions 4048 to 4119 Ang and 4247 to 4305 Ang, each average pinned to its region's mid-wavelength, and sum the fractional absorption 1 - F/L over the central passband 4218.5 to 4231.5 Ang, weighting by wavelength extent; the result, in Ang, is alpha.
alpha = 0.90 Ang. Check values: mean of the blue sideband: 7.85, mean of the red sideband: 8.32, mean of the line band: 7.63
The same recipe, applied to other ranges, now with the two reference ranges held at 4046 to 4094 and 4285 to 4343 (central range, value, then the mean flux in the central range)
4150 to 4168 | 0.7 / 7.82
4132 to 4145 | 0.0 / 8.13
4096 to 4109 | 1.1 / 7.4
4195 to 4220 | -0.3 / 8.24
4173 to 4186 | 0.6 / 7.78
